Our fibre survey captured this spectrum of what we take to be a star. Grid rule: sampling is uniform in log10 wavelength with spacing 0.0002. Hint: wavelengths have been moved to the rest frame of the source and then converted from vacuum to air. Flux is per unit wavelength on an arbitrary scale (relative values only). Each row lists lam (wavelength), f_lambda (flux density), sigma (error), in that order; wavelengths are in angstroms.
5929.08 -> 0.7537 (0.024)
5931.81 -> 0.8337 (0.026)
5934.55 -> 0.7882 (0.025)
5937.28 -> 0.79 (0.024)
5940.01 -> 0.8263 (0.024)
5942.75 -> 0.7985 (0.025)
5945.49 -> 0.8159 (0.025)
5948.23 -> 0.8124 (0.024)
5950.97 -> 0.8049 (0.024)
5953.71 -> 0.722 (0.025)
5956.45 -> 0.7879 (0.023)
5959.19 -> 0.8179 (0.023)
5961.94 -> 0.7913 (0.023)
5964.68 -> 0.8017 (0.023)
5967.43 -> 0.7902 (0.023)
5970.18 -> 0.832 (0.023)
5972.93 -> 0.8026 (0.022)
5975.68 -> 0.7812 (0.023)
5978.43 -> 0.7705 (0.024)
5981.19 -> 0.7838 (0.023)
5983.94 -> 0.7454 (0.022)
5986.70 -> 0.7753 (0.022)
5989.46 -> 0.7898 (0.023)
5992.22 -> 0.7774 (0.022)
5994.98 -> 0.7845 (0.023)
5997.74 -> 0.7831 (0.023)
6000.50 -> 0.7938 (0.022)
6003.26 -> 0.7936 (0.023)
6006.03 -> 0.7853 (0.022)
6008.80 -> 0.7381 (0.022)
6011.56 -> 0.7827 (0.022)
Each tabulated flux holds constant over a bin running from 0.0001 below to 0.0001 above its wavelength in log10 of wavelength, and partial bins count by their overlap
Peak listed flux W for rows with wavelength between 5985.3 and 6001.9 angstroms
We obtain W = 0.7938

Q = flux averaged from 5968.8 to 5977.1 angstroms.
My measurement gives 0.805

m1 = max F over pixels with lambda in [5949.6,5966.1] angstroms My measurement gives 0.8179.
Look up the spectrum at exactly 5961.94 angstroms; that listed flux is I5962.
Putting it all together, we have 0.7913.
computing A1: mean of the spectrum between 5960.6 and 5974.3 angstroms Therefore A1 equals 0.804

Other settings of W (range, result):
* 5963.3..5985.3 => 0.832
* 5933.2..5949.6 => 0.8263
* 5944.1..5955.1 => 0.8159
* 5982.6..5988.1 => 0.7753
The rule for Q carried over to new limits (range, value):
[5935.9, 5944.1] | 0.805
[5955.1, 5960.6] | 0.803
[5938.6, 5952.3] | 0.811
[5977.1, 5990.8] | 0.773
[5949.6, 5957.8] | 0.772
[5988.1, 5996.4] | 0.784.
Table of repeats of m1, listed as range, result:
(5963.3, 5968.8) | 0.8017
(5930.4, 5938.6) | 0.8337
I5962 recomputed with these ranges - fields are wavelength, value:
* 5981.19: 0.7838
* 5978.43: 0.7705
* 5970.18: 0.832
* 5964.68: 0.8017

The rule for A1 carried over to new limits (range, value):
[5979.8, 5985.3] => 0.765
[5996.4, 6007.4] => 0.789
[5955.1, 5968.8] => 0.798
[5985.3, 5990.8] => 0.782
